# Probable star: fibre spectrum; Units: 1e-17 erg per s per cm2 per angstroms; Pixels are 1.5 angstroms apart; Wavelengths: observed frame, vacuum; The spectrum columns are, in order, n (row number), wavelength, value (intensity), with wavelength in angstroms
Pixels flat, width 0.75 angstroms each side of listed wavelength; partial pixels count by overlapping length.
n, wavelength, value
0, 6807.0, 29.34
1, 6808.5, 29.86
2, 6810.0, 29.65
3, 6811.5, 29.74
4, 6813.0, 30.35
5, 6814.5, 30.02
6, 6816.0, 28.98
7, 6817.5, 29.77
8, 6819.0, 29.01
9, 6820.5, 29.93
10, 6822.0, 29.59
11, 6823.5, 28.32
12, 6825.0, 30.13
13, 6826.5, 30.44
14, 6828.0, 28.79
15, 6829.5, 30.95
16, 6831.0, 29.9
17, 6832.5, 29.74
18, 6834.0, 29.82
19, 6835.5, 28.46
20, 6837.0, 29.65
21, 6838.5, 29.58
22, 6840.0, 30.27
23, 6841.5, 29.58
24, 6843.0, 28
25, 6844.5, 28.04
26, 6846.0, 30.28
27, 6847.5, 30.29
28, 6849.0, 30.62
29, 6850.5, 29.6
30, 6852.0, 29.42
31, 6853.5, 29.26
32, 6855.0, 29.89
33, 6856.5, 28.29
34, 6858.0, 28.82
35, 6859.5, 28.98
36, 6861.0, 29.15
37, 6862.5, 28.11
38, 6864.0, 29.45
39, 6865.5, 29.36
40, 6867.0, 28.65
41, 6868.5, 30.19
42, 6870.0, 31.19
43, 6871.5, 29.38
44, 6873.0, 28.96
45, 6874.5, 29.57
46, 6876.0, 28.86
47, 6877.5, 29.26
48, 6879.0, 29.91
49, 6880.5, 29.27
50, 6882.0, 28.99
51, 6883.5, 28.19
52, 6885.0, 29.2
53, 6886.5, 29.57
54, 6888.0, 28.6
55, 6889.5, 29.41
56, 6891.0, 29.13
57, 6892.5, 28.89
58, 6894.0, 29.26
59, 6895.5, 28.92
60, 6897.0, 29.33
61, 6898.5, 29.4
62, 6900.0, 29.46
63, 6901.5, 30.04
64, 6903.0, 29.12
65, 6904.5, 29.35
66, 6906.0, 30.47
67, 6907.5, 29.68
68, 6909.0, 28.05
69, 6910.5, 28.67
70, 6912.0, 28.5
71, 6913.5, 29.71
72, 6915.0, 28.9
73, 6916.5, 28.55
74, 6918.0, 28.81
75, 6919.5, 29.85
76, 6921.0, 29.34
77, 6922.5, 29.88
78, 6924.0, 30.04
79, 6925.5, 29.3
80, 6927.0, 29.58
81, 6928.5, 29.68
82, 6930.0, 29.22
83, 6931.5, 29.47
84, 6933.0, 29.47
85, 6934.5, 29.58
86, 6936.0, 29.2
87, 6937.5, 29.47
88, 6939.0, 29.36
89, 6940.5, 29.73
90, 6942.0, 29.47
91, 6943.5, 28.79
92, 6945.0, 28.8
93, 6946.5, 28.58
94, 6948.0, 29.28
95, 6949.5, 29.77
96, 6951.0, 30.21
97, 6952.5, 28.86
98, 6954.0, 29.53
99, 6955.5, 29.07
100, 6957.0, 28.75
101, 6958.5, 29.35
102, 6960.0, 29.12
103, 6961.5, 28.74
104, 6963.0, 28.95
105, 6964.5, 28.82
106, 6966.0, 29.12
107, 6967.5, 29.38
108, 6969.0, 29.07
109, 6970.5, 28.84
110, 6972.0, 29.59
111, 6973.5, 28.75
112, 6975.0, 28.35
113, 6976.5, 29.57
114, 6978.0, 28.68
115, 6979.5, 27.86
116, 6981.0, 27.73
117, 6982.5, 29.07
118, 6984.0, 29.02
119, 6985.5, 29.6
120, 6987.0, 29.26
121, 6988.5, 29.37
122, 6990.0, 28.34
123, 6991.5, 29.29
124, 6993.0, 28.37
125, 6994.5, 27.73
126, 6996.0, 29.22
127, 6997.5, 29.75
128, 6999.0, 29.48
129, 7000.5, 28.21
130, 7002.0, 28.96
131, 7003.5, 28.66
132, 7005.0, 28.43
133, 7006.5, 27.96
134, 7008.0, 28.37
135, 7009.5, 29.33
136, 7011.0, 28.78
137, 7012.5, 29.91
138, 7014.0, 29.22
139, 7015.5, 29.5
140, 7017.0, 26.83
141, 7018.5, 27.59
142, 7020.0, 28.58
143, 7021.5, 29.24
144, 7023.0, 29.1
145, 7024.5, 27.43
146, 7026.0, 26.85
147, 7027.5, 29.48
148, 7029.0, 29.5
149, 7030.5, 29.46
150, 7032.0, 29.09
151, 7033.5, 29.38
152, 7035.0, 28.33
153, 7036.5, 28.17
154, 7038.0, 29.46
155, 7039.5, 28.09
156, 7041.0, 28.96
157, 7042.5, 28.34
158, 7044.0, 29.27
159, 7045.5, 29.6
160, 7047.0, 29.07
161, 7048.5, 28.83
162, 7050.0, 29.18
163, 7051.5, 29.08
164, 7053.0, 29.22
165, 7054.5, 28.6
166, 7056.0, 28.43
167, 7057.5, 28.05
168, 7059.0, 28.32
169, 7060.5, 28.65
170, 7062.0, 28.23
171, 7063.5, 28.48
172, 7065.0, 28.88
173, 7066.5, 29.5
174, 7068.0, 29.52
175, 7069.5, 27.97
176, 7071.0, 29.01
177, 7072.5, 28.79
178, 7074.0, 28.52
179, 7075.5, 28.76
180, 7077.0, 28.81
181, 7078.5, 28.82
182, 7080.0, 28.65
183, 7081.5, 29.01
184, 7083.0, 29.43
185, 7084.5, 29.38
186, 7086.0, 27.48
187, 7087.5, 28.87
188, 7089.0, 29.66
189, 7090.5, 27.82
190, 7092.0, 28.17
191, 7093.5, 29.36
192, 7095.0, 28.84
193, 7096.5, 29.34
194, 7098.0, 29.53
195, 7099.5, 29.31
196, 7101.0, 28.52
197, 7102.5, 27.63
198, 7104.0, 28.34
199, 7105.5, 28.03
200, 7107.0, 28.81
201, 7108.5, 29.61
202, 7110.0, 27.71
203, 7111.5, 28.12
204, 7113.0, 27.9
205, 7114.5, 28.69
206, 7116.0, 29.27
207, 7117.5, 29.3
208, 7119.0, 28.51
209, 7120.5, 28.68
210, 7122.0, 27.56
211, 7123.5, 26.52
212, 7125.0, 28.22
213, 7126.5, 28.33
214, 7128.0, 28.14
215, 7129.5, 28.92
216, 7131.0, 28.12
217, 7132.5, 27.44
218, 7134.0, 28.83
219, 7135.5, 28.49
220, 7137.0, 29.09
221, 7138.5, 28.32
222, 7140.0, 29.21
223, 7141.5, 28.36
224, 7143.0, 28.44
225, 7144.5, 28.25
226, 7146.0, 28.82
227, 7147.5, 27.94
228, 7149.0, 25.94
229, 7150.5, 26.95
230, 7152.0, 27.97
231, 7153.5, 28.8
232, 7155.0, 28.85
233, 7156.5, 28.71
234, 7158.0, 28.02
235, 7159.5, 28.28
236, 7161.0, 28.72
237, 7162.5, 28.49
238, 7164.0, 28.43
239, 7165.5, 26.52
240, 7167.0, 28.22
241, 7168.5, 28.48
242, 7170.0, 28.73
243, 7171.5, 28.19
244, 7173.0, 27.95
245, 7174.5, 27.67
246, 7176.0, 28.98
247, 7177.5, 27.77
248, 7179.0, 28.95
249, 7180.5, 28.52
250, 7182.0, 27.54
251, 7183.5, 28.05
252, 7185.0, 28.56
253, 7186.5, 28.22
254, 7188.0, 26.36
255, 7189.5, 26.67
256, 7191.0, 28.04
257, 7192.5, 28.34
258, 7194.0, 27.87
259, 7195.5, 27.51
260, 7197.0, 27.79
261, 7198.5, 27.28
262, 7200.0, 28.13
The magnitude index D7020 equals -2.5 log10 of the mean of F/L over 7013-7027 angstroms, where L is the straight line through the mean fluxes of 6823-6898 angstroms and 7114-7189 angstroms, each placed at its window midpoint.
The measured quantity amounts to 0.02 mag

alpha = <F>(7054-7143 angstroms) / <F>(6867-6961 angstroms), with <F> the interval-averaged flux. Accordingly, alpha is 0.98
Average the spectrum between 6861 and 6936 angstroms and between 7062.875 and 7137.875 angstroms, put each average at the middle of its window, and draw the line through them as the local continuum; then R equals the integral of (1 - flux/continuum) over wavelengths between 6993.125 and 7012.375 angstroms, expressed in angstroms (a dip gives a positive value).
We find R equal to 0.1 angstroms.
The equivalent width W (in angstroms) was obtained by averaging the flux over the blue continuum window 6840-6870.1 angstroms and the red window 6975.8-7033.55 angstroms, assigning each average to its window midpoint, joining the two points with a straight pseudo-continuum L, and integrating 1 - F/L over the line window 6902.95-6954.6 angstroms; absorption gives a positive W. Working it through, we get -0.5 angstroms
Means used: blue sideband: 29.3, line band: 29.3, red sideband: 28.8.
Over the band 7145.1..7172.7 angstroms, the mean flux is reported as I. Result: 28.1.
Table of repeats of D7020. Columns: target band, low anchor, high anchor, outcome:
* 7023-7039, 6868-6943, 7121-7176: 0.001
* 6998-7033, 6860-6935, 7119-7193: 0.002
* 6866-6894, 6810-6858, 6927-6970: 0.005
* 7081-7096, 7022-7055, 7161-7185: -0.008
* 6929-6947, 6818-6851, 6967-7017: -0.006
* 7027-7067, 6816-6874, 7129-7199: -0.010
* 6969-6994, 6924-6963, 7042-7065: 0.010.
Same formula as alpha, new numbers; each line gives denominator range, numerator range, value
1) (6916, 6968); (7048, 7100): 0.98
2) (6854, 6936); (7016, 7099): 0.98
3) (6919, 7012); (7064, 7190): 0.98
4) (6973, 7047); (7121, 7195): 0.98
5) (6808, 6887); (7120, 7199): 0.95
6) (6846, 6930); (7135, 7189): 0.96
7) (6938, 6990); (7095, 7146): 0.98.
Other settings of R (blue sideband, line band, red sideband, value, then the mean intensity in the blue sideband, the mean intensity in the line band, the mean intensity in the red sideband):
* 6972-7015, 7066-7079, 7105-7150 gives -0.1 angstroms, 28.8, 28.8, 28.3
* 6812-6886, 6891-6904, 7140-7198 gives 0.0 angstroms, 29.4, 29.3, 28.1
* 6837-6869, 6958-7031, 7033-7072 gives 0.3 angstroms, 29.3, 28.8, 28.8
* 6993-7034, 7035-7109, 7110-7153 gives -0.8 angstroms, 28.7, 28.8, 28.2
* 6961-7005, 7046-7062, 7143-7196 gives -0.1 angstroms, 28.9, 28.7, 28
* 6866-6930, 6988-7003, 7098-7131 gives 0.0 angstroms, 29.3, 28.9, 28.4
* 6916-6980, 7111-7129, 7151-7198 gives 0.1 angstroms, 29.2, 28.3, 28.1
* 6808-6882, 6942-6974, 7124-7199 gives -0.1 angstroms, 29.5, 29.1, 28.1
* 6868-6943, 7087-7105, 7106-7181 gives -0.2 angstroms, 29.3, 28.8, 28.3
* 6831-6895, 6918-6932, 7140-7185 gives -0.2 angstroms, 29.3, 29.6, 28.2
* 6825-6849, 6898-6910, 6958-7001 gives -0.1 angstroms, 29.6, 29.4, 28.9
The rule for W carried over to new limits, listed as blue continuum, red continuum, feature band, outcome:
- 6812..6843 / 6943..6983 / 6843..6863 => 0.17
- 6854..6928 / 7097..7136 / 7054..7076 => -0.03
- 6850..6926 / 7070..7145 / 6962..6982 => 0.12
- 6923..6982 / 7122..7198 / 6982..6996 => 0.03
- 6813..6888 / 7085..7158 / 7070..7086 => -0.15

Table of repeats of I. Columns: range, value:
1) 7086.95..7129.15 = 28.5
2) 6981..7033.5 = 28.8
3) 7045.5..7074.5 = 28.8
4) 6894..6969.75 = 29.3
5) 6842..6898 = 29.3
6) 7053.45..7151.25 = 28.5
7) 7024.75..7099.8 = 28.8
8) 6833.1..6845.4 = 29.2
